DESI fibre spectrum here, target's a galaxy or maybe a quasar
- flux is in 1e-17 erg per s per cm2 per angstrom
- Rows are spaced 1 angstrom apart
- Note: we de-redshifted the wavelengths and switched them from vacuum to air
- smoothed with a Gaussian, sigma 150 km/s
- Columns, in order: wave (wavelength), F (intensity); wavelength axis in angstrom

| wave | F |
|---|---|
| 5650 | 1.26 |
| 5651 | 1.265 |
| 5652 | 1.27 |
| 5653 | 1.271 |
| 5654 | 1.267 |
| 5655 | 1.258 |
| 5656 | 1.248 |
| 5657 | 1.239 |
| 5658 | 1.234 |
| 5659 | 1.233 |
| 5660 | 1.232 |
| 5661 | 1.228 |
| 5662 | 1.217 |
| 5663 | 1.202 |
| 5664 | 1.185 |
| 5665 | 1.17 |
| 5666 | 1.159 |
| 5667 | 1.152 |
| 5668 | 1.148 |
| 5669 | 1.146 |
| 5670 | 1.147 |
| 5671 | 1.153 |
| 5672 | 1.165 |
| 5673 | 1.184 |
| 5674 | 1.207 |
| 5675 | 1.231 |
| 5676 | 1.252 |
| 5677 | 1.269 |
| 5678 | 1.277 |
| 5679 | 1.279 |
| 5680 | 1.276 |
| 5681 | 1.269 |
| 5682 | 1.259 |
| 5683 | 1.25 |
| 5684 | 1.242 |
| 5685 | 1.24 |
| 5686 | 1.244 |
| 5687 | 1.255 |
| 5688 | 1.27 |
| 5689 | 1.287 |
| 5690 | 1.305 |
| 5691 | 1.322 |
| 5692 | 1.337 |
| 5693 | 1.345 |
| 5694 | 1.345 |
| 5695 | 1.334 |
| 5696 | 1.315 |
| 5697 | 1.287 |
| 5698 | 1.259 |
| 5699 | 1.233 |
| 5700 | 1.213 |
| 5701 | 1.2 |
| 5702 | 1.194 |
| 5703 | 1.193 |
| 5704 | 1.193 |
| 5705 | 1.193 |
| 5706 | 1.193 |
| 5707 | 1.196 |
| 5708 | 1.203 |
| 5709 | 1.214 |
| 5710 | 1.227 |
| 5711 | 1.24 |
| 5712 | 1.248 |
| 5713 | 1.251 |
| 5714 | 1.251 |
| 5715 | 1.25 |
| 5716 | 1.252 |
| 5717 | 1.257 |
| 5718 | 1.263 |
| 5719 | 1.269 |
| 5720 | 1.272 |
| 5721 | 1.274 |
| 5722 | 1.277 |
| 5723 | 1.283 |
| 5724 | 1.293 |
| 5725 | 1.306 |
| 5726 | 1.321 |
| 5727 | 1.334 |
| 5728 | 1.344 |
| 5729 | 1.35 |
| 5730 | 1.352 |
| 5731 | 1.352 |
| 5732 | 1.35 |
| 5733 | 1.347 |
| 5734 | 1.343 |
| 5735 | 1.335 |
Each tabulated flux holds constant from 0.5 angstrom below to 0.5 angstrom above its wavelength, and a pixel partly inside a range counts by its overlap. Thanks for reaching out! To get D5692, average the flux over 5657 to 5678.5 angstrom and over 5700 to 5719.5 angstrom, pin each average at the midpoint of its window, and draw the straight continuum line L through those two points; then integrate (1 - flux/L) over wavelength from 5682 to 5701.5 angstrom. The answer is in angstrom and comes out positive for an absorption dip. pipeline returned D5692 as -1.01 angstrom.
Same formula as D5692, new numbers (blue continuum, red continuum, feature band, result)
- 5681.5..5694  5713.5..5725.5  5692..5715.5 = 0.6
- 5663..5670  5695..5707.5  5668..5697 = -1.5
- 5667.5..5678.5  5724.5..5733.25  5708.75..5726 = 0.6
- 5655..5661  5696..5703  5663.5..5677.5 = 0.6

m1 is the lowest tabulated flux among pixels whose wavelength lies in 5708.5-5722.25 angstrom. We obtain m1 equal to 1.214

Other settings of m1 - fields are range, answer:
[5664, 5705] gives 1.146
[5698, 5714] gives 1.193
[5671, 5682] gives 1.153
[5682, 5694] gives 1.24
